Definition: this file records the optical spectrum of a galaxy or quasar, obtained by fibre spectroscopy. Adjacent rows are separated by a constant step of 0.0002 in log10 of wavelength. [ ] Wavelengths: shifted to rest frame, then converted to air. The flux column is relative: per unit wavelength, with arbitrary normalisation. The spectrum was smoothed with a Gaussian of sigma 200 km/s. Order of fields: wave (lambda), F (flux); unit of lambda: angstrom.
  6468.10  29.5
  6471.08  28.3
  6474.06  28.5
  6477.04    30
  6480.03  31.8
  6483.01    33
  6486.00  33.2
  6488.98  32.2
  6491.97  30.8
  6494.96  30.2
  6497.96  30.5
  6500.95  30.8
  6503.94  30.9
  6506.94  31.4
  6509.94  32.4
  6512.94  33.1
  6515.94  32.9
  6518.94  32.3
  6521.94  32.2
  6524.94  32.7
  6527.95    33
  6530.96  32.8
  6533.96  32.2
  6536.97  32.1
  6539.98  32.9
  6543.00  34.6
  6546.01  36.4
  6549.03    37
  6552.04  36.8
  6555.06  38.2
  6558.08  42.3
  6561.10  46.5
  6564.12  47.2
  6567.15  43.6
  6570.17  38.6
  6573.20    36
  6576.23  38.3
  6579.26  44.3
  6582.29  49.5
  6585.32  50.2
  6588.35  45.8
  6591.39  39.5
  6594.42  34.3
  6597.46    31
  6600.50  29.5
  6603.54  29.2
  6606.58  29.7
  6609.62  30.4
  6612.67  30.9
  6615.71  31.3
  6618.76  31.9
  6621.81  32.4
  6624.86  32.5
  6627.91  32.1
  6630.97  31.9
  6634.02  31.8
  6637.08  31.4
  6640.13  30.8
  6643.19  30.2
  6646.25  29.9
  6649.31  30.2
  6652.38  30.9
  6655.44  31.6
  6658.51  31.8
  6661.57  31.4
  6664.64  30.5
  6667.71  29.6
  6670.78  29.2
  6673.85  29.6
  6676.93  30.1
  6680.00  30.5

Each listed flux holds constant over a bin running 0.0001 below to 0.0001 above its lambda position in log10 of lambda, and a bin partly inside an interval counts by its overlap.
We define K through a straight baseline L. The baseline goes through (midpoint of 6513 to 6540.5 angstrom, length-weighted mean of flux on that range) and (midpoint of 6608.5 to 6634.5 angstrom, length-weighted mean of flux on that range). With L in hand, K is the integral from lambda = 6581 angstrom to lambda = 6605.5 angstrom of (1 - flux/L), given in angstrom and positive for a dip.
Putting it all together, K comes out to -4.9 angstrom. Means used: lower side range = 32.6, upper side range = 31.7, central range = 38.4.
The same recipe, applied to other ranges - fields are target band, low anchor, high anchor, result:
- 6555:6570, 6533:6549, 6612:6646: -4.61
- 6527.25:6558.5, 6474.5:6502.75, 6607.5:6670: -3.90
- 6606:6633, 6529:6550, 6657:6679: 0.12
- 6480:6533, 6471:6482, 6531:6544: -1.06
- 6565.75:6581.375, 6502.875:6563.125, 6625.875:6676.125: -3.31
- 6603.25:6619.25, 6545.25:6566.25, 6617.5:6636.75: 1.60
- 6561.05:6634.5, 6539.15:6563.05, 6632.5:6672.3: -3.34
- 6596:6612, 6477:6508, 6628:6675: 0.49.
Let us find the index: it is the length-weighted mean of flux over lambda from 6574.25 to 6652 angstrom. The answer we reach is 34.3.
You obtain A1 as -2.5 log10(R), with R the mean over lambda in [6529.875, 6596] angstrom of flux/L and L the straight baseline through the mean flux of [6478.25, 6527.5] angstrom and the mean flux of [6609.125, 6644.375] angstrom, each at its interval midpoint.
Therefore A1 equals -0.240 mag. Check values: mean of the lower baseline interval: 31.9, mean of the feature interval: 39.6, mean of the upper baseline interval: 31.5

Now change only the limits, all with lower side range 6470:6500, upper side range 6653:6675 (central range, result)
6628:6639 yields -0.038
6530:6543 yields -0.066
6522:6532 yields -0.066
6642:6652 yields 0.015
